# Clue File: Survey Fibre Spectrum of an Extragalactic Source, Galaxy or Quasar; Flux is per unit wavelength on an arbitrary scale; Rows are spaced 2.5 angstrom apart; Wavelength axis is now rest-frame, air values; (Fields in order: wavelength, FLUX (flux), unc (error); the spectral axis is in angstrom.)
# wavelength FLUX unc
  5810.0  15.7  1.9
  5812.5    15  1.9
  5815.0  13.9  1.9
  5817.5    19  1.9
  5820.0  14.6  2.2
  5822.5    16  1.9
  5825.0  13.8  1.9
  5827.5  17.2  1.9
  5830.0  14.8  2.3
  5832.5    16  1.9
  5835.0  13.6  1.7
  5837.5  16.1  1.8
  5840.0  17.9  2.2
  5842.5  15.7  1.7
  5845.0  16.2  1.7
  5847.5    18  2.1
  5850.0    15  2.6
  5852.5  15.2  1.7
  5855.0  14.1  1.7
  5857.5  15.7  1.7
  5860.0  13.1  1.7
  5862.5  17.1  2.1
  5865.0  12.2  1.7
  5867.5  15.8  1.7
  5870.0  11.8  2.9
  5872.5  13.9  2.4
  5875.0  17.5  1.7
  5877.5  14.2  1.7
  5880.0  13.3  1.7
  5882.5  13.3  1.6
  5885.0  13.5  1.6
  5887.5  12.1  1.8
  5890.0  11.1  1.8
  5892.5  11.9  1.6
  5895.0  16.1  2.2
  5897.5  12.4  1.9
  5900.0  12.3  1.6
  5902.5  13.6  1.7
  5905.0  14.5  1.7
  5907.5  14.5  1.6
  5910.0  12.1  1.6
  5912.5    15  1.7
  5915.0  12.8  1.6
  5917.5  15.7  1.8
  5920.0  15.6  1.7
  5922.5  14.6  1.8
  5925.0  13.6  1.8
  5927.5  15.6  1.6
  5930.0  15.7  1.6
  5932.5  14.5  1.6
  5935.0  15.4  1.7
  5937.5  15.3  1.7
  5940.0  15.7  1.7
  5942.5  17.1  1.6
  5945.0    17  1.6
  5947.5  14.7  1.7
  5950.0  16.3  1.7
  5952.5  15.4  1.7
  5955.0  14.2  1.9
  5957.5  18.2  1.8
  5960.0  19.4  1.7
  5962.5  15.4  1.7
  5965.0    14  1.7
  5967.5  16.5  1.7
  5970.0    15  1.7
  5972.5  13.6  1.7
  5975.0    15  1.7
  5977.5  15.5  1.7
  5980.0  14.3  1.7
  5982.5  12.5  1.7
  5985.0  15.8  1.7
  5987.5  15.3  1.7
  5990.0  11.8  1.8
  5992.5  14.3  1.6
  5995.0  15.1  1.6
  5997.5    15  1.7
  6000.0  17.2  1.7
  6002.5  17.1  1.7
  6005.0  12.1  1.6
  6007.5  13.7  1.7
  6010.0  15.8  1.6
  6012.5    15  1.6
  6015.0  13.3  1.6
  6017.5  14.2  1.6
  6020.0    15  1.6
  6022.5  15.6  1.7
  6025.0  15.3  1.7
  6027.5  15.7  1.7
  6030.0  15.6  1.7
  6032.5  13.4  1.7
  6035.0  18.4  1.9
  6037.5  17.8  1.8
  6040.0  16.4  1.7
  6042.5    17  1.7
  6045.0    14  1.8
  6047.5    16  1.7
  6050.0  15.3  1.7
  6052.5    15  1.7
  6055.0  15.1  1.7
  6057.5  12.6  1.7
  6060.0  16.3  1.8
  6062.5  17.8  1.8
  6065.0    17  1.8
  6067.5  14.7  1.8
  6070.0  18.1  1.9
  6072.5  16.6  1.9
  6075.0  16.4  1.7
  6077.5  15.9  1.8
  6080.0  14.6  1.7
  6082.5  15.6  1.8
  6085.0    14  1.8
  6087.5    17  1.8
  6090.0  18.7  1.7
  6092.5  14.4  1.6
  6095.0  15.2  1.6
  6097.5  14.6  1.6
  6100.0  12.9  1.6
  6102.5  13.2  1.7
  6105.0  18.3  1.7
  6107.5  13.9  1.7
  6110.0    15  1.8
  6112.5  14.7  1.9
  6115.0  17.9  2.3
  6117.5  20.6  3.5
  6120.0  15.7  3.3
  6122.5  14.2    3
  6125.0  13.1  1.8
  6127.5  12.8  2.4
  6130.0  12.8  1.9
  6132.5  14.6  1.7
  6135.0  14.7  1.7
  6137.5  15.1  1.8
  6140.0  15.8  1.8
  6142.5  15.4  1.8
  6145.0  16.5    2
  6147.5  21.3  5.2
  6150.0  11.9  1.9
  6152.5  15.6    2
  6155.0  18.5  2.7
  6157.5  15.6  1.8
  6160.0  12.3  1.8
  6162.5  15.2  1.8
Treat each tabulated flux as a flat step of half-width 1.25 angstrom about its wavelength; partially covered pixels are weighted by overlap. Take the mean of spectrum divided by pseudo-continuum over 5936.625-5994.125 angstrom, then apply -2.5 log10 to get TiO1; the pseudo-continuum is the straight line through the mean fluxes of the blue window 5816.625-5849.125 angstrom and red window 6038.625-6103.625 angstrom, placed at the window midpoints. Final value 0.03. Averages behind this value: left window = 16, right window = 15.6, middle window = 15.3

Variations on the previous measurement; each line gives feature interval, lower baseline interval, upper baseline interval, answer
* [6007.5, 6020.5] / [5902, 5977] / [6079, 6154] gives 0.05 mag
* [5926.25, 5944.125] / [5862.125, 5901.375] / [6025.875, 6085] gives -0.10 mag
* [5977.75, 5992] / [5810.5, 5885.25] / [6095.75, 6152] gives 0.08 mag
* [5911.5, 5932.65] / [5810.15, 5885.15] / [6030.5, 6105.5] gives 0.04 mag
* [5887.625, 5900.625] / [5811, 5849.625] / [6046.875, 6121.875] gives 0.24 mag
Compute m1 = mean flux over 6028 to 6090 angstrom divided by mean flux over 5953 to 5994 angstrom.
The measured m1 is 1.1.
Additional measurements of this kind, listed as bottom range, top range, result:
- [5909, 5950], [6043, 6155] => 1.03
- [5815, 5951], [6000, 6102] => 1.05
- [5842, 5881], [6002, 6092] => 1.04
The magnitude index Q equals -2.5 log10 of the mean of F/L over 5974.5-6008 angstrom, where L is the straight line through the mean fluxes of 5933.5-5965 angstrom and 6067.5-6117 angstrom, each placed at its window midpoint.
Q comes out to 0.094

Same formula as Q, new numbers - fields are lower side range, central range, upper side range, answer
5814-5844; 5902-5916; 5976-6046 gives 0.125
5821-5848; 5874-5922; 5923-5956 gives 0.136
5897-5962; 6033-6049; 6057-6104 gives -0.065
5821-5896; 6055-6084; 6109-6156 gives -0.036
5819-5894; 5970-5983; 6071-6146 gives 0.048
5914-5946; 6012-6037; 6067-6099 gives 0.028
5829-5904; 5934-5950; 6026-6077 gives -0.059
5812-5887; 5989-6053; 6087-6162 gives 0.005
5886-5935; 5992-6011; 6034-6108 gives -0.007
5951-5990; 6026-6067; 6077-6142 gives -0.042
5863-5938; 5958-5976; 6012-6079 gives -0.064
